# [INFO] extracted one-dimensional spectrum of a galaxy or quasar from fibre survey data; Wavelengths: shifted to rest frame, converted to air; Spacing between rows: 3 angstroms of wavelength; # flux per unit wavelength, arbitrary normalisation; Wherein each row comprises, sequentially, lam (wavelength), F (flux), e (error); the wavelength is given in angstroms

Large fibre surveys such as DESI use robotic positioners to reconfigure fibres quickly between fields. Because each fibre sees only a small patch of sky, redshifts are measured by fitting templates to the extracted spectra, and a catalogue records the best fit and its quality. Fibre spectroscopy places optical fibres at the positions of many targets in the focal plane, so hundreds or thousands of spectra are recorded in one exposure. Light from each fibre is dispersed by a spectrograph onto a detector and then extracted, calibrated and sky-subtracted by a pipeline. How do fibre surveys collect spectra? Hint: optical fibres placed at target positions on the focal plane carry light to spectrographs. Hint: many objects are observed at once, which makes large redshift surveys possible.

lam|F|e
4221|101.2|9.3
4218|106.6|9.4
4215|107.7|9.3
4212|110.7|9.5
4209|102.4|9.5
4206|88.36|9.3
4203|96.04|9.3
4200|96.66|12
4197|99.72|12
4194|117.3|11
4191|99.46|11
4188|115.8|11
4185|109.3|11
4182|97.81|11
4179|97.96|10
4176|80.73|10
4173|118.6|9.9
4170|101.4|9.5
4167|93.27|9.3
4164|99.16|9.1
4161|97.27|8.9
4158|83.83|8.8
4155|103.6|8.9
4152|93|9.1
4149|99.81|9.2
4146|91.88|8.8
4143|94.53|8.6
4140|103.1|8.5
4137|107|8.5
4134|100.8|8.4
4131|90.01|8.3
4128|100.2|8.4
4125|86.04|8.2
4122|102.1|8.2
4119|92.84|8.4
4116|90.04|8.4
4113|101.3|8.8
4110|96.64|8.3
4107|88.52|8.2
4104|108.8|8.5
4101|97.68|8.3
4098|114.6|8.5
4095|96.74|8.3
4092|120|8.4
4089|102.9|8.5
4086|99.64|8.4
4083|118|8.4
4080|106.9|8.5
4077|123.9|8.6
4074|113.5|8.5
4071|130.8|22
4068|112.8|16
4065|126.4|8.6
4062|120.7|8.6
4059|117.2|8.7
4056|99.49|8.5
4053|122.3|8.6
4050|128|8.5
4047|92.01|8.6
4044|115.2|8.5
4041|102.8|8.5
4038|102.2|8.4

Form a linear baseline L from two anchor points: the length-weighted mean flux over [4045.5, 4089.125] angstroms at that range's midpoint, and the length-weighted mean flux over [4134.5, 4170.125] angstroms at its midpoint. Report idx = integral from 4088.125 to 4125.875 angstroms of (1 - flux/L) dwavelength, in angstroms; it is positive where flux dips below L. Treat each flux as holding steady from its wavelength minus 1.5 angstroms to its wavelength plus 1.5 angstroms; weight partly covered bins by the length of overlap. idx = 2.3 angstroms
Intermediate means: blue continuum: 115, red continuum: 97.3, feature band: 100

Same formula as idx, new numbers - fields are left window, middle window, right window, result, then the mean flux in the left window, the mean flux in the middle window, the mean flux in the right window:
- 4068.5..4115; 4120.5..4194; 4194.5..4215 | 3.24 angstroms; 108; 99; 101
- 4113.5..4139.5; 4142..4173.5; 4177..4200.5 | 0.98 angstroms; 96.6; 97.2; 104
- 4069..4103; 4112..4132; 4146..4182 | 1.93 angstroms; 111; 94.6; 97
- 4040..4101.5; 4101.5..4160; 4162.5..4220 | 5.92 angstroms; 113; 96.6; 102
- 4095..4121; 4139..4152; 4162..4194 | 0.50 angstroms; 98.7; 96.6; 102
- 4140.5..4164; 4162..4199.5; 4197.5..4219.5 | -1.51 angstroms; 95.5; 102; 101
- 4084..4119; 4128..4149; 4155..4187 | 0.35 angstroms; 101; 98.2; 98.5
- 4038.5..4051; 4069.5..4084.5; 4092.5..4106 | -1.74 angstroms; 108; 119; 105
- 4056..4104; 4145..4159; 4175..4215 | 1.43 angstroms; 113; 94.9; 101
